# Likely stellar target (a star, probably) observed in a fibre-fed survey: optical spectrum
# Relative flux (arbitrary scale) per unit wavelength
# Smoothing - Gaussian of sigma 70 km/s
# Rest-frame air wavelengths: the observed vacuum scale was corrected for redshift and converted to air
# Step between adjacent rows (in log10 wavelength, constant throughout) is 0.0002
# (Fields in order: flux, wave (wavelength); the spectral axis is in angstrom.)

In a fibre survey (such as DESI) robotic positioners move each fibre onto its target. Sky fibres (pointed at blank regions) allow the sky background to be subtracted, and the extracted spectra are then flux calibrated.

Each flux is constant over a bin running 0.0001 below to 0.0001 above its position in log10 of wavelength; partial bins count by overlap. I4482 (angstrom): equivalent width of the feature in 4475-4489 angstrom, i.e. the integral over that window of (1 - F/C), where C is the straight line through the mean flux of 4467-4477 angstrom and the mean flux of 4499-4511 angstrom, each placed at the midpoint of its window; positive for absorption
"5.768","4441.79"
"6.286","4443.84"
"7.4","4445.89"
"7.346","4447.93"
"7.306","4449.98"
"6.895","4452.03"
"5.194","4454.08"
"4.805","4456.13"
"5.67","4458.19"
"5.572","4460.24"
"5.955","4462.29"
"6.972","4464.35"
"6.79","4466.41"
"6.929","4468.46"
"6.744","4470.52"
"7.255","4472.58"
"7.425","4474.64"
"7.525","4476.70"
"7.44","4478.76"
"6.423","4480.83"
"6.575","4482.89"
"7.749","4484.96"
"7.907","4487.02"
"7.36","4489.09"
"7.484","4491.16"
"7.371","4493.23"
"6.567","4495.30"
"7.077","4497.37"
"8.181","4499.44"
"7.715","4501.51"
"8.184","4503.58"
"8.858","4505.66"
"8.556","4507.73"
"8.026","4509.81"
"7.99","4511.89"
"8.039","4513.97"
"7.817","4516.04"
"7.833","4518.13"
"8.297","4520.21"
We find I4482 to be 0.4 angstrom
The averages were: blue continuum 7.14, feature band 7.28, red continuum 8.25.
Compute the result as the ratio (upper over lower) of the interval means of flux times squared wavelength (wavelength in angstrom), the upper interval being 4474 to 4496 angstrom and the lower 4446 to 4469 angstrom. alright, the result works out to 1.2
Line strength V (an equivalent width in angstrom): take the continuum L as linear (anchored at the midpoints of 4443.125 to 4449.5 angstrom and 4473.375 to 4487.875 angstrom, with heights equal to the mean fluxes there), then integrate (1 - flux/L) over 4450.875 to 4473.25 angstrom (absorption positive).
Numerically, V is 2.9 angstrom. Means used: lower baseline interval 7.08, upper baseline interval 7.28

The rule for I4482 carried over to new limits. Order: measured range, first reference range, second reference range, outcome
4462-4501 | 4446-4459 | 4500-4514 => 0.7 angstrom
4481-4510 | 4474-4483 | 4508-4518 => -0.3 angstrom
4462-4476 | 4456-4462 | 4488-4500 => -2.1 angstrom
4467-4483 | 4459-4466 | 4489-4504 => -0.9 angstrom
